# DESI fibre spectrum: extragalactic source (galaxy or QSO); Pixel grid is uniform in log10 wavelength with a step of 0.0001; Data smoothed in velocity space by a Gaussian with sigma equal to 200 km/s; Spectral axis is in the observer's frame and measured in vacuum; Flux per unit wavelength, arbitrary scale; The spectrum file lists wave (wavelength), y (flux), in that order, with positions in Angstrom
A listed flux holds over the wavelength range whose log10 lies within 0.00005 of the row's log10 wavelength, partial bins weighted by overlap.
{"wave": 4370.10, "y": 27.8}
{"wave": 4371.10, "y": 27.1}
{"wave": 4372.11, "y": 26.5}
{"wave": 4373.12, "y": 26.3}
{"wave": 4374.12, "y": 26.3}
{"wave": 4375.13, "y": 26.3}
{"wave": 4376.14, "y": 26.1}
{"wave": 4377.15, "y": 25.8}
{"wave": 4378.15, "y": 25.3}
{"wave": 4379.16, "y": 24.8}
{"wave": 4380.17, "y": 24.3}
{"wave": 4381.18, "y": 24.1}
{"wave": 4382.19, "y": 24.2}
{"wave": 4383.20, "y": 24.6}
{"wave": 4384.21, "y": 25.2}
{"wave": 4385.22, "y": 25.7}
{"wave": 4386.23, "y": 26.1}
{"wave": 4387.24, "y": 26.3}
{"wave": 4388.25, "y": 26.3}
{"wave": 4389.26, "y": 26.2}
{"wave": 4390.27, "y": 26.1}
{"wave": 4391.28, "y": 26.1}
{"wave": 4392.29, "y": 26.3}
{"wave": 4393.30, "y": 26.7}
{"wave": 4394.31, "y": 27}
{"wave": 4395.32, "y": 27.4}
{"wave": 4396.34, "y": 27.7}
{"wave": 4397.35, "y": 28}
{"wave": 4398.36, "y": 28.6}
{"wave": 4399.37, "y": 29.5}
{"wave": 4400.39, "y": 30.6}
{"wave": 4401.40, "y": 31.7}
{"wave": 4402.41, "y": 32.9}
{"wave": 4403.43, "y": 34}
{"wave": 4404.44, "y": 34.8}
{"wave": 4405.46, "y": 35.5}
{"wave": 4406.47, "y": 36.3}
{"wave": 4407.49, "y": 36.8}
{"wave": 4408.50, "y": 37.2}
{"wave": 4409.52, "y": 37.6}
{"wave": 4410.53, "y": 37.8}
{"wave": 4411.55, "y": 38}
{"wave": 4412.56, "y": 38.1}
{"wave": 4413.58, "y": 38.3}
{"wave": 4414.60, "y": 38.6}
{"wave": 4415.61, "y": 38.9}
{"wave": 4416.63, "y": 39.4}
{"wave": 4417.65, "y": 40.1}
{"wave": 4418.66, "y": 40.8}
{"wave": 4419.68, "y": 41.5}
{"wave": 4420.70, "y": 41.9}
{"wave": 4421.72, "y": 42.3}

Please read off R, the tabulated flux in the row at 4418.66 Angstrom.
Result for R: 40.8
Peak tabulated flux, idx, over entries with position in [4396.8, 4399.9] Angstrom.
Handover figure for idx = 29.5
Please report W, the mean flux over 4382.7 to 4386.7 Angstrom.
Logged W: 25.4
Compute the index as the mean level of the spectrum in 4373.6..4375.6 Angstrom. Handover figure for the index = 26.4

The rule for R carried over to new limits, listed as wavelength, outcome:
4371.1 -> 27.1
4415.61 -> 38.9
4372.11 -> 26.5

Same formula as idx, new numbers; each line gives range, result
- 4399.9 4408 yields 36.8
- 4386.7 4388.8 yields 26.3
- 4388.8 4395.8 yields 27.4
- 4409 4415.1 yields 38.6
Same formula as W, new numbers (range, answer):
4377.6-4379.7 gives 25.1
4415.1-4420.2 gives 40.2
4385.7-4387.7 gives 26.2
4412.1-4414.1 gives 38.1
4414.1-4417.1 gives 39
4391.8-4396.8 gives 27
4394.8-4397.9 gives 27.7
